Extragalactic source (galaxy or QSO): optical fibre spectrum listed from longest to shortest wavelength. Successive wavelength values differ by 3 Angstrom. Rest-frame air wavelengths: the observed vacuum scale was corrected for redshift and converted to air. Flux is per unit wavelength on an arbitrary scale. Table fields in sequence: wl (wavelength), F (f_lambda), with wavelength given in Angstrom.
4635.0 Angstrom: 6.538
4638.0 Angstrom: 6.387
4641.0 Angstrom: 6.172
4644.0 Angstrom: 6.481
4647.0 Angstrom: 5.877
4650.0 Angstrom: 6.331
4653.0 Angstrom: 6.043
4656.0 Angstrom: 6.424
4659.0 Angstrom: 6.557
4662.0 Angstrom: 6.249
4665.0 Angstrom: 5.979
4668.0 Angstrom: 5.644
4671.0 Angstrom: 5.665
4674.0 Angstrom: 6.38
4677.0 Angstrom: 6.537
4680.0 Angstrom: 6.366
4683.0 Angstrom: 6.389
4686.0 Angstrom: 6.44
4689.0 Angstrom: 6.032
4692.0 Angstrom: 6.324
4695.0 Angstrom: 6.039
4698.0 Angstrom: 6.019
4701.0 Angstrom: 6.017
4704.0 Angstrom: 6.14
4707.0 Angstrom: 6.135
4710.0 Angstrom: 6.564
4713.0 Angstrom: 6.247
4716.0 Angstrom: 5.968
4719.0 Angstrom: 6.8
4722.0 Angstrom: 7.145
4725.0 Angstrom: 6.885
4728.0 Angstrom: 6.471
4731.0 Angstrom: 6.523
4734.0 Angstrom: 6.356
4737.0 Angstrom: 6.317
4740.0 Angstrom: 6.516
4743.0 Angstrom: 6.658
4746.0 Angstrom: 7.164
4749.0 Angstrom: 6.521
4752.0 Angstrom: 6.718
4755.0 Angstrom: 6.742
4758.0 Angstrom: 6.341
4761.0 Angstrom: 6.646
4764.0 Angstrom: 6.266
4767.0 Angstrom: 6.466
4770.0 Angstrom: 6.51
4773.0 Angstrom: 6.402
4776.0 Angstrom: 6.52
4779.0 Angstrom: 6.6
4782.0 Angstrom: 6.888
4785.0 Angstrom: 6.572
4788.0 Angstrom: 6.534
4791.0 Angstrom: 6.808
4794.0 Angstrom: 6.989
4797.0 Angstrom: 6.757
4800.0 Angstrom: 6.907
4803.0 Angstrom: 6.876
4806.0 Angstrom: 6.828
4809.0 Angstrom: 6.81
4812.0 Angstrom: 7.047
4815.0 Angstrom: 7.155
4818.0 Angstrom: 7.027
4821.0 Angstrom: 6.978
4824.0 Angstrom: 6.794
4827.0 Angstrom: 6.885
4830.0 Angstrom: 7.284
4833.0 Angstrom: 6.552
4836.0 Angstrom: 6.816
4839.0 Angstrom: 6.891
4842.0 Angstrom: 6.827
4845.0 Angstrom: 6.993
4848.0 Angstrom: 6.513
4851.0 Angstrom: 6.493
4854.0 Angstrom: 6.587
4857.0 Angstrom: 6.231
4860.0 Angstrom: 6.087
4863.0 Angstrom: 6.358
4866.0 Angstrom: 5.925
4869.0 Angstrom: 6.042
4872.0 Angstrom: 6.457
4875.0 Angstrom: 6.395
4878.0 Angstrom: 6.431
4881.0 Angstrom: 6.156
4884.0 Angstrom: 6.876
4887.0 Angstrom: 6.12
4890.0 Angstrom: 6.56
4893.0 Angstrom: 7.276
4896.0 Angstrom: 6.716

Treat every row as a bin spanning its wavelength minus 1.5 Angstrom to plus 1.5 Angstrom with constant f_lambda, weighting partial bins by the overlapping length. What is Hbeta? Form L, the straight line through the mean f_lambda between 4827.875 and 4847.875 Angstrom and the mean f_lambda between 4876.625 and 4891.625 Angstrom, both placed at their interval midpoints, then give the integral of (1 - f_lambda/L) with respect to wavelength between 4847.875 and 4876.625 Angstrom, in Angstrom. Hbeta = 1.5 Angstrom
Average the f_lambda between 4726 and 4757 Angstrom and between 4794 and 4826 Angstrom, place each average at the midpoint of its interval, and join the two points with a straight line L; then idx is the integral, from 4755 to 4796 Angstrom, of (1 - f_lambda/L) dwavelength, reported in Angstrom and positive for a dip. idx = 1.04 Angstrom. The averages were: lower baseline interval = 6.6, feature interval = 6.59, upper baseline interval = 6.92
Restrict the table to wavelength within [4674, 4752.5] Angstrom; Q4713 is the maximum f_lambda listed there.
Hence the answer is 7.164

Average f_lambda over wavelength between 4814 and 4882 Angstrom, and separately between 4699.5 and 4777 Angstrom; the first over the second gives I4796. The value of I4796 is 1.0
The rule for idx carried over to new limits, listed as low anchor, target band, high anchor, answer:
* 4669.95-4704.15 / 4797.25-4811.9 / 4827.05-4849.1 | -0.3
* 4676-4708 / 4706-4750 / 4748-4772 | -1.2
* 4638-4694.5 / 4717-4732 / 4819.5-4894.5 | -1.0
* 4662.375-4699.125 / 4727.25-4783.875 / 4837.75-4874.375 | -2.5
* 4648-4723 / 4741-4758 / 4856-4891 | -1.2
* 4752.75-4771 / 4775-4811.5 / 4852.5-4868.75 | -2.0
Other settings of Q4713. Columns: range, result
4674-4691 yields 6.537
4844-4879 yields 6.993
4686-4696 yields 6.44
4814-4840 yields 7.284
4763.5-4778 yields 6.52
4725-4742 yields 6.885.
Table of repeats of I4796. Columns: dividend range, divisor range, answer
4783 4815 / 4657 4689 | 1.10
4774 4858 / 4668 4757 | 1.06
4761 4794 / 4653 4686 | 1.06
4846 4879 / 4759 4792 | 0.97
